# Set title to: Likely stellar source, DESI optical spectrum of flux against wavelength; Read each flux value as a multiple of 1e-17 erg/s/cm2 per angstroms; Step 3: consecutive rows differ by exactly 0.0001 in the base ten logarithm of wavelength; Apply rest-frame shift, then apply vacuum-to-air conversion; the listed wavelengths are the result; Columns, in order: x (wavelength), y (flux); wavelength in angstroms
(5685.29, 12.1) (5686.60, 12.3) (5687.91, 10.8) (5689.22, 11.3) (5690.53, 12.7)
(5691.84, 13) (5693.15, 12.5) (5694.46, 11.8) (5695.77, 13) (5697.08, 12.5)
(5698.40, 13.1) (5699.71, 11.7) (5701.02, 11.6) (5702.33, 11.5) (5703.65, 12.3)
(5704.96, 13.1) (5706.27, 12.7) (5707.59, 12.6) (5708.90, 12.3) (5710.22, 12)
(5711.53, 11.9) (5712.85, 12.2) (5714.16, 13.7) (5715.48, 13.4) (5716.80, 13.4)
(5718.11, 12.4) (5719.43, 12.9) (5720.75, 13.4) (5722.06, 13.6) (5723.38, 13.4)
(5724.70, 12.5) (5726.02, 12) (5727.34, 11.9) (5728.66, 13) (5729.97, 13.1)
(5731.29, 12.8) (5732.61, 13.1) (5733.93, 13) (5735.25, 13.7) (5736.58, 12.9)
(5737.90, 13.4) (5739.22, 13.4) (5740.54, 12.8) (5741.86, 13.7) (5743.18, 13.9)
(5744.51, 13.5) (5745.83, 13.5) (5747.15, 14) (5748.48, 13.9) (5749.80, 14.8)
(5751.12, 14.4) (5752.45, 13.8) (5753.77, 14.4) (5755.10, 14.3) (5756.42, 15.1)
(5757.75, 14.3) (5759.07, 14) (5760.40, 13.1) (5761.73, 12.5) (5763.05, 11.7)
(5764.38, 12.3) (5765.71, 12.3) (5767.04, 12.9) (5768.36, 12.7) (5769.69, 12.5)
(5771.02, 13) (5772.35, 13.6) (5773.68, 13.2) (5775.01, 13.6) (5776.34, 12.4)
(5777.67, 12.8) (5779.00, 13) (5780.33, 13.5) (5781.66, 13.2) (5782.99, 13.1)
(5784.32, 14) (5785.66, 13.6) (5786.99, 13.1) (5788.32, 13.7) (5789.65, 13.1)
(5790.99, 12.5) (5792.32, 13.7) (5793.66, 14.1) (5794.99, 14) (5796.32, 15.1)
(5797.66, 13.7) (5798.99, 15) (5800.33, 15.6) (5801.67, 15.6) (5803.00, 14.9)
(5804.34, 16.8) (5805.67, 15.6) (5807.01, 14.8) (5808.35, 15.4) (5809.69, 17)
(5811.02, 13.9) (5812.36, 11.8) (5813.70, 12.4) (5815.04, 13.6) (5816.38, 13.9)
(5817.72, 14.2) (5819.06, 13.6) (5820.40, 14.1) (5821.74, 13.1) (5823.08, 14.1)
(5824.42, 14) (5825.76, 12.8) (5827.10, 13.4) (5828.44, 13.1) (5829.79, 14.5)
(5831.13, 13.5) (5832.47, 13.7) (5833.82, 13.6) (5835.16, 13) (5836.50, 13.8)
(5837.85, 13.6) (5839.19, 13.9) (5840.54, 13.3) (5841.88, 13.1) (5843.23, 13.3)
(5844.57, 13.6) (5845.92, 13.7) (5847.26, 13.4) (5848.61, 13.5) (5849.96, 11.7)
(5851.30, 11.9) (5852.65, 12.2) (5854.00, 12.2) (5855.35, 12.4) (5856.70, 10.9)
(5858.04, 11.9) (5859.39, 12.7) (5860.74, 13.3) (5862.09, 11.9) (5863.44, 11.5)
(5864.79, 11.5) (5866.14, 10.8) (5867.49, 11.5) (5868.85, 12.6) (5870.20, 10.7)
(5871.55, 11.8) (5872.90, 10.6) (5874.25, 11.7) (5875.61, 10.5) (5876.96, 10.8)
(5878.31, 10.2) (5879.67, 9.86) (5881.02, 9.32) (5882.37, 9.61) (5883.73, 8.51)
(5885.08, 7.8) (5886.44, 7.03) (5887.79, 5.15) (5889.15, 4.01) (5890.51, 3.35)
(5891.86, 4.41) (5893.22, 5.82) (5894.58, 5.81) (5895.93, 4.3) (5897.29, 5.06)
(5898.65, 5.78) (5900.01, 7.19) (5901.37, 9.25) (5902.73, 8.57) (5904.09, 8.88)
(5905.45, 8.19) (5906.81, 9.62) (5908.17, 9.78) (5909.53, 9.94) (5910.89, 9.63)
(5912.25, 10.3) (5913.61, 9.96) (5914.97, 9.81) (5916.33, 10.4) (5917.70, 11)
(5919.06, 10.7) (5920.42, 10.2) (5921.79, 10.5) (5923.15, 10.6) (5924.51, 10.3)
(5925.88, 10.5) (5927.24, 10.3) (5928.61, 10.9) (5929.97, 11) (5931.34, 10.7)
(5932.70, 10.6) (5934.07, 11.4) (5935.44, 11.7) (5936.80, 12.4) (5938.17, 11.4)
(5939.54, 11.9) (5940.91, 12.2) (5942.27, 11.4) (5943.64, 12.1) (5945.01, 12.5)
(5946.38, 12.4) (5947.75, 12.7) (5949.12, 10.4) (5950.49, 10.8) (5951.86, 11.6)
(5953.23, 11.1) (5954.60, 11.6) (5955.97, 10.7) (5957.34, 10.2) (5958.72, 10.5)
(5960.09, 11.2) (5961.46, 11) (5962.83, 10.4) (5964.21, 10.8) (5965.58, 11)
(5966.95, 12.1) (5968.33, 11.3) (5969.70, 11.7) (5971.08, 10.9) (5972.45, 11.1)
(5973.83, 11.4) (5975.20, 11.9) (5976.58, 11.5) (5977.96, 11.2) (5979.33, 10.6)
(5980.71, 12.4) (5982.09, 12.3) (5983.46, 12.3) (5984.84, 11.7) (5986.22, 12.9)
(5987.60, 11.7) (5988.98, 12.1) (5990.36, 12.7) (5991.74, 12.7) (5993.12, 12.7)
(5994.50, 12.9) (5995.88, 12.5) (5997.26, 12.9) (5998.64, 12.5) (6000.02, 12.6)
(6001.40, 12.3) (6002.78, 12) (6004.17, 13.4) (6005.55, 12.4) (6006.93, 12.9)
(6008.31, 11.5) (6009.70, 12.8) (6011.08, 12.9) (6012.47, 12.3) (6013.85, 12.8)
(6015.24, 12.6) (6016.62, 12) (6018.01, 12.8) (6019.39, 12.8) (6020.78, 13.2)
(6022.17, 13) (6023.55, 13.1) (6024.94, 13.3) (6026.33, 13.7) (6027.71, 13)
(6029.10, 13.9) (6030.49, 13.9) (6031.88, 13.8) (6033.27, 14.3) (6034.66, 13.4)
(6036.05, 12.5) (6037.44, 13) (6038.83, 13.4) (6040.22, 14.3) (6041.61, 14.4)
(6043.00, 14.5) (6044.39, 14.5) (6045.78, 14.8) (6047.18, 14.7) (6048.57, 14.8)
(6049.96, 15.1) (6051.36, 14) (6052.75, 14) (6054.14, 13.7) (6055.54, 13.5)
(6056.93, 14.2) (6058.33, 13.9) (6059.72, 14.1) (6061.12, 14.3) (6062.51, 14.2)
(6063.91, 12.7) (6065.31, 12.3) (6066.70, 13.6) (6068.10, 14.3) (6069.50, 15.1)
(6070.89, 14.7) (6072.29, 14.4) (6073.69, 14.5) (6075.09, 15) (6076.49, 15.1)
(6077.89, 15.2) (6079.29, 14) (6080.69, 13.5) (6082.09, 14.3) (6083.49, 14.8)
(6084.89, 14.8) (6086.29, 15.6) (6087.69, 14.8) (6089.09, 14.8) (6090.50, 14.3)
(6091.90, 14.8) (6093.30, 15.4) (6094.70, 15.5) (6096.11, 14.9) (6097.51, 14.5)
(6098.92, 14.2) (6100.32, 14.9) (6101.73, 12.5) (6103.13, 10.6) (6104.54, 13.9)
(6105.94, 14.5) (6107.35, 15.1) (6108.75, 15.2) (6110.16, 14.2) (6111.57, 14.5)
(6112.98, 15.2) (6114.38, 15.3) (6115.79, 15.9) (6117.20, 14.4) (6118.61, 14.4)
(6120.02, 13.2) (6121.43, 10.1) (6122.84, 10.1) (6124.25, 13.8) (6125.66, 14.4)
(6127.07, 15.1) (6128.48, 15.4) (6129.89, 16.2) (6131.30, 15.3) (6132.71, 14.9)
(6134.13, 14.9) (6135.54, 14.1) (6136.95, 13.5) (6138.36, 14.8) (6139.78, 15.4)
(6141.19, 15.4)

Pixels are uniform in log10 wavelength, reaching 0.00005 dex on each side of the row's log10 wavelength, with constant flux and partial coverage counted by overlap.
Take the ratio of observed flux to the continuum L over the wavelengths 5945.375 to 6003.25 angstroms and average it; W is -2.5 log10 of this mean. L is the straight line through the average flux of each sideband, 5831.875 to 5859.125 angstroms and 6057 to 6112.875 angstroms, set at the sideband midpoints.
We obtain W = 0.170 mag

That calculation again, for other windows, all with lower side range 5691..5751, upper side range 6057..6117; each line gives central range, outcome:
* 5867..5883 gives 0.25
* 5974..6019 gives 0.14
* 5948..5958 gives 0.25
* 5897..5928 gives 0.40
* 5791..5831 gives -0.07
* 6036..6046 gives 0.02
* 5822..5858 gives 0.02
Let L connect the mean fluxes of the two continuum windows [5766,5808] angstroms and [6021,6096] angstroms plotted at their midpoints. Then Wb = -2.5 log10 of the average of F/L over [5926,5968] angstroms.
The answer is 0.24 mag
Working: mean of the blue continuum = 13.8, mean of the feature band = 11.3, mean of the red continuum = 14.2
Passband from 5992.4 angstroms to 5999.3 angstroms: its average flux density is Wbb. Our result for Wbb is 12.7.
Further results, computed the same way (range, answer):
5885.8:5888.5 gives 6.06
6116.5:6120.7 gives 14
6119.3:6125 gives 11.8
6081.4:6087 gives 14.9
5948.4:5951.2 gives 10.6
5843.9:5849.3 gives 13.5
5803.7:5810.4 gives 15.9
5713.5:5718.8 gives 13.2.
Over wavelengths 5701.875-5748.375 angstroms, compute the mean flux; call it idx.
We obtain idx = 13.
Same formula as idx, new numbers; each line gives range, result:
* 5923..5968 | 11.2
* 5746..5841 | 13.8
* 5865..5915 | 8.61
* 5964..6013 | 12.1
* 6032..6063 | 14.1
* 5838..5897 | 10.4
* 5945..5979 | 11.2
